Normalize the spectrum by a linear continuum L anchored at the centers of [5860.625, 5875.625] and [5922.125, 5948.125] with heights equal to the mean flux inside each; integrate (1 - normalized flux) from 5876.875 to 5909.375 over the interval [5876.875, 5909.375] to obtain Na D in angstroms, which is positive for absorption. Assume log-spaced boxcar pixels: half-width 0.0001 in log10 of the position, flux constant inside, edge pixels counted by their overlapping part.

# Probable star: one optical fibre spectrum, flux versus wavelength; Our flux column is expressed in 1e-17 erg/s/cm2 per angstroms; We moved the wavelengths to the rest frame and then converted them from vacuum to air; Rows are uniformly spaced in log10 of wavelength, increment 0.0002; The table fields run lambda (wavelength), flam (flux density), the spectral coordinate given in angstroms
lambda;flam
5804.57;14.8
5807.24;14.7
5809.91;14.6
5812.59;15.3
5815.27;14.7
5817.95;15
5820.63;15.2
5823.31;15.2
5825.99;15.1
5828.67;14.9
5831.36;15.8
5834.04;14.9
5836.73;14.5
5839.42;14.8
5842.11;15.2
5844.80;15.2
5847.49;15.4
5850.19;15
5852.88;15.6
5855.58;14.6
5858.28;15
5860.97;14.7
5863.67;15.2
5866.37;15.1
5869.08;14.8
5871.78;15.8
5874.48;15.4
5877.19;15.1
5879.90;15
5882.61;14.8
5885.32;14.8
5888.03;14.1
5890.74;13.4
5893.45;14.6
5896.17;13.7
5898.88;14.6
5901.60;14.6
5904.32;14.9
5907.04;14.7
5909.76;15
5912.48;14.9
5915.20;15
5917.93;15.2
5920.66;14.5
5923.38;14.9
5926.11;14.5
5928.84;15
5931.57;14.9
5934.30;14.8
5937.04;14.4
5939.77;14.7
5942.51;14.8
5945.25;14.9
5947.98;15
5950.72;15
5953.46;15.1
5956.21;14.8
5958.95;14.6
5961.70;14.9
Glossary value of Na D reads 1.1 angstroms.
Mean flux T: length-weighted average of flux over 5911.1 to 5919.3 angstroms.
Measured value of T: 15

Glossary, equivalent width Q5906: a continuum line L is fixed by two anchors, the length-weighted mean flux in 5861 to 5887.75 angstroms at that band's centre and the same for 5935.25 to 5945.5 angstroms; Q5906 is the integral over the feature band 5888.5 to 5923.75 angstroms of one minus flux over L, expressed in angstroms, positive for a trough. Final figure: 0.6 angstroms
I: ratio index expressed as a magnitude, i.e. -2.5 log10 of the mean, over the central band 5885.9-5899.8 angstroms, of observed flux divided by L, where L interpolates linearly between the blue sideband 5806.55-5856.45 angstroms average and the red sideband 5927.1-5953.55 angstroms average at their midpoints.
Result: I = 0.06 mag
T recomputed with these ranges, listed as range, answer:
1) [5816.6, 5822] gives 15.1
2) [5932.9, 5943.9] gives 14.7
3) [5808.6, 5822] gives 15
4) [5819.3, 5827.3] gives 15.2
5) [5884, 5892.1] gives 14.1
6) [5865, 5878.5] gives 15.2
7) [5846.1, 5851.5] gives 15.2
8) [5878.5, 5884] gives 14.9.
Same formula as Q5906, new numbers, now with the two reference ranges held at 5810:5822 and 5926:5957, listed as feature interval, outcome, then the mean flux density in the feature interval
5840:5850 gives -0.2 angstroms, 15.2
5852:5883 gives -0.3 angstroms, 15.1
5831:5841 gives 0.0 angstroms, 14.9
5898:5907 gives 0.1 angstroms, 14.7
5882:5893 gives 0.5 angstroms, 14.3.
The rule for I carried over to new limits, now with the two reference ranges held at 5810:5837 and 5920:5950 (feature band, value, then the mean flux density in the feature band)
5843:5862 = -0.01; 15.1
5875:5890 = 0.01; 14.7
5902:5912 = 0.00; 14.8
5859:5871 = 0.00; 15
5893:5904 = 0.03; 14.4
